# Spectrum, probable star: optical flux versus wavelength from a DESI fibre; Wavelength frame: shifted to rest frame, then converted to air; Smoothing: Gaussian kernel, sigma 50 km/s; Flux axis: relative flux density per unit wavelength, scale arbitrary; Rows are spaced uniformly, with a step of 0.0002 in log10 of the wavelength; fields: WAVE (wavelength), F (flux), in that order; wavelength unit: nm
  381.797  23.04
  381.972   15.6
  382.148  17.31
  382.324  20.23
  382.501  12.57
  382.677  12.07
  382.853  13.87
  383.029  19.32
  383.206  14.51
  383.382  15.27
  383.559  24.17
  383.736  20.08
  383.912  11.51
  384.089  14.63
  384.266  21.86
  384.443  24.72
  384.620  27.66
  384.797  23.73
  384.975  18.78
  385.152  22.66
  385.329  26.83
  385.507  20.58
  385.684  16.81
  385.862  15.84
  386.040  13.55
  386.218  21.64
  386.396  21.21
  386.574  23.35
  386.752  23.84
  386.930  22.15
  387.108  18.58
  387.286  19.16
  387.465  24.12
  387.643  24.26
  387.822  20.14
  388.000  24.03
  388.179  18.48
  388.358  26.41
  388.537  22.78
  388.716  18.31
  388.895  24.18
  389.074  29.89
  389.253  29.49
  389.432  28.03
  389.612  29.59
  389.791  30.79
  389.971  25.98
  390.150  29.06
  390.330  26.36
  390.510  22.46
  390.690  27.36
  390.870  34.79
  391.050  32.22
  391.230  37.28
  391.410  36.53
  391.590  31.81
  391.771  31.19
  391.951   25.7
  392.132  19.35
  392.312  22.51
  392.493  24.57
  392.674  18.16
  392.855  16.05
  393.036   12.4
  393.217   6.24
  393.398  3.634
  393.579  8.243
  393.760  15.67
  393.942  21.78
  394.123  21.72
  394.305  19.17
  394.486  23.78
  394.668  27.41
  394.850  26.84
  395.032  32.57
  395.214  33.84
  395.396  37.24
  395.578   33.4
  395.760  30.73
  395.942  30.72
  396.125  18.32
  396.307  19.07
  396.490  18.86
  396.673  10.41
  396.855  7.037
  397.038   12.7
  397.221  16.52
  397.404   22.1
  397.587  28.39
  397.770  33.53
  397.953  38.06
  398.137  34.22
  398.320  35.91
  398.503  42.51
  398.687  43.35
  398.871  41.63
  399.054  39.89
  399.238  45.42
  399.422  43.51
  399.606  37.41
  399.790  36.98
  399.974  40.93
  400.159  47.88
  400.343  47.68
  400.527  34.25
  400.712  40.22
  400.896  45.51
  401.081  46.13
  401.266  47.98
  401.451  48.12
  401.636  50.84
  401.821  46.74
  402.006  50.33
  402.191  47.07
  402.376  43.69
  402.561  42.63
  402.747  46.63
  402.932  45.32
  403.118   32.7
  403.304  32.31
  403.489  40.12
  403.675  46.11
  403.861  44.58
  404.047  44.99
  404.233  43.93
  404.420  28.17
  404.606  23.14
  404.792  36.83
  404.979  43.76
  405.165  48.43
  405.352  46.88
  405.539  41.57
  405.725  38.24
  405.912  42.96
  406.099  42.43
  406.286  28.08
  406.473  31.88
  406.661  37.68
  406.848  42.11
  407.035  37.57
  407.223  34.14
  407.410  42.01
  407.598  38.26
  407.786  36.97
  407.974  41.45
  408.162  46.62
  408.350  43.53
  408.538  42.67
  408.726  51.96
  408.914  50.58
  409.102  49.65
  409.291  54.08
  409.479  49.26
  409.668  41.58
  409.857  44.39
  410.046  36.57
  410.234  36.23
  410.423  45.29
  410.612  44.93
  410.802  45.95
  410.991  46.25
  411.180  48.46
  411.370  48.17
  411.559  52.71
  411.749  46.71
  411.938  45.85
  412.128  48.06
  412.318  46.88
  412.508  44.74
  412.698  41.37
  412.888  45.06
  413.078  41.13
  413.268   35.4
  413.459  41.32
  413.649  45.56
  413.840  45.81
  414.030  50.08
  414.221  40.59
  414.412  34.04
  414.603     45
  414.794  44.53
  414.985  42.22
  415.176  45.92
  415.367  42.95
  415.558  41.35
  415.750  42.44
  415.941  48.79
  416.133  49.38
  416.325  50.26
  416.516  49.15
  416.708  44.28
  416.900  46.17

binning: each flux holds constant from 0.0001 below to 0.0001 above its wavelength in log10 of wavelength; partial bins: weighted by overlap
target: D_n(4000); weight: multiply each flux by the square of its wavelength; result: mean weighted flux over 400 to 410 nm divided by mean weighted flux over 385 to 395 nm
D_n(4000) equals 1.99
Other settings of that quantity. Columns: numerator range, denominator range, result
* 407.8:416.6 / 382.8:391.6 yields 2.17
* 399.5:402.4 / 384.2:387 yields 2.23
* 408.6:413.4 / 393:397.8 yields 2.33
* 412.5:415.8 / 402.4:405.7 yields 1.11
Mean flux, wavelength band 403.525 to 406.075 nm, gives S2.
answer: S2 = 40.8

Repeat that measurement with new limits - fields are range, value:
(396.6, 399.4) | 30.6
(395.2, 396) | 33.3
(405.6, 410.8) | 42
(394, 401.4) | 32.4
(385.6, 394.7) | 22.9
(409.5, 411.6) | 44.5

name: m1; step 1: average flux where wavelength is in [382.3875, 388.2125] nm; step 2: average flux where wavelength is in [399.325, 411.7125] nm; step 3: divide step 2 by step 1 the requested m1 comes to 2.16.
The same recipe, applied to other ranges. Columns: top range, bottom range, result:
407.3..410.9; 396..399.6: 1.51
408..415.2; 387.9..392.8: 1.67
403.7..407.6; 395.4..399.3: 1.36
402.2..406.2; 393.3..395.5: 1.80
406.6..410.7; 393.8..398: 1.78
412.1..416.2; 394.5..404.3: 1.20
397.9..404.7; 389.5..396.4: 1.68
